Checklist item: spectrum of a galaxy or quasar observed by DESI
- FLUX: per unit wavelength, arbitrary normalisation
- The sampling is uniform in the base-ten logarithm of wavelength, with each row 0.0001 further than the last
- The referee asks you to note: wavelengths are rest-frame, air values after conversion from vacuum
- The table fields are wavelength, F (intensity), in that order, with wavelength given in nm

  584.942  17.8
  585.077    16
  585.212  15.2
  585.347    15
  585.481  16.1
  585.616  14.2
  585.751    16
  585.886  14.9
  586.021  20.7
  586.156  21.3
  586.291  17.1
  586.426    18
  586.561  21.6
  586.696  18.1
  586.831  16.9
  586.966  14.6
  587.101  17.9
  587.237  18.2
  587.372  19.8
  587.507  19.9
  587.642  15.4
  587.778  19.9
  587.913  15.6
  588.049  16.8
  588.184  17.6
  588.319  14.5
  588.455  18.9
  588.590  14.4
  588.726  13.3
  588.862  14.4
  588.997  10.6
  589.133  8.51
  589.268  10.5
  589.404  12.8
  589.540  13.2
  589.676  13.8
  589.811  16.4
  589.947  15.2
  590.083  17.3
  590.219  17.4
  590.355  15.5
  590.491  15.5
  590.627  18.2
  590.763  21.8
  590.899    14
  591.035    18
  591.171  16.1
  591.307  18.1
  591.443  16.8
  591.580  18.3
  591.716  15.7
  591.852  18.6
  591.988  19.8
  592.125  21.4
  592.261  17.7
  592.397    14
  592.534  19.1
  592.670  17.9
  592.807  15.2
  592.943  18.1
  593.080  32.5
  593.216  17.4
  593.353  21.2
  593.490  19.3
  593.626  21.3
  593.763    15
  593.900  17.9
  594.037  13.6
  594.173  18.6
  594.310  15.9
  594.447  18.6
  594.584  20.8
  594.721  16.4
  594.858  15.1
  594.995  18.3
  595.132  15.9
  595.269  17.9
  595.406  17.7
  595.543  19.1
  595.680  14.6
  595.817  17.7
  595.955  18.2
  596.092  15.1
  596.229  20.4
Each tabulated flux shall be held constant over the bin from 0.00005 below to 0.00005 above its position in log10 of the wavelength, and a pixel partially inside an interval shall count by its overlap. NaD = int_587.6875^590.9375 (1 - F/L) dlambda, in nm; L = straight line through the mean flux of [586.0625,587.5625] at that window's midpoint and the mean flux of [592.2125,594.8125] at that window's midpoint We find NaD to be 0.57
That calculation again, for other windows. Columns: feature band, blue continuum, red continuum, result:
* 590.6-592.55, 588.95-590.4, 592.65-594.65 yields -0.19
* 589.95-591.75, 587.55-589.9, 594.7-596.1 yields -0.20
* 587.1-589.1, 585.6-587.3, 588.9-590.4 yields -0.07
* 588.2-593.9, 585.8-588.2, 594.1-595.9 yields 0.29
